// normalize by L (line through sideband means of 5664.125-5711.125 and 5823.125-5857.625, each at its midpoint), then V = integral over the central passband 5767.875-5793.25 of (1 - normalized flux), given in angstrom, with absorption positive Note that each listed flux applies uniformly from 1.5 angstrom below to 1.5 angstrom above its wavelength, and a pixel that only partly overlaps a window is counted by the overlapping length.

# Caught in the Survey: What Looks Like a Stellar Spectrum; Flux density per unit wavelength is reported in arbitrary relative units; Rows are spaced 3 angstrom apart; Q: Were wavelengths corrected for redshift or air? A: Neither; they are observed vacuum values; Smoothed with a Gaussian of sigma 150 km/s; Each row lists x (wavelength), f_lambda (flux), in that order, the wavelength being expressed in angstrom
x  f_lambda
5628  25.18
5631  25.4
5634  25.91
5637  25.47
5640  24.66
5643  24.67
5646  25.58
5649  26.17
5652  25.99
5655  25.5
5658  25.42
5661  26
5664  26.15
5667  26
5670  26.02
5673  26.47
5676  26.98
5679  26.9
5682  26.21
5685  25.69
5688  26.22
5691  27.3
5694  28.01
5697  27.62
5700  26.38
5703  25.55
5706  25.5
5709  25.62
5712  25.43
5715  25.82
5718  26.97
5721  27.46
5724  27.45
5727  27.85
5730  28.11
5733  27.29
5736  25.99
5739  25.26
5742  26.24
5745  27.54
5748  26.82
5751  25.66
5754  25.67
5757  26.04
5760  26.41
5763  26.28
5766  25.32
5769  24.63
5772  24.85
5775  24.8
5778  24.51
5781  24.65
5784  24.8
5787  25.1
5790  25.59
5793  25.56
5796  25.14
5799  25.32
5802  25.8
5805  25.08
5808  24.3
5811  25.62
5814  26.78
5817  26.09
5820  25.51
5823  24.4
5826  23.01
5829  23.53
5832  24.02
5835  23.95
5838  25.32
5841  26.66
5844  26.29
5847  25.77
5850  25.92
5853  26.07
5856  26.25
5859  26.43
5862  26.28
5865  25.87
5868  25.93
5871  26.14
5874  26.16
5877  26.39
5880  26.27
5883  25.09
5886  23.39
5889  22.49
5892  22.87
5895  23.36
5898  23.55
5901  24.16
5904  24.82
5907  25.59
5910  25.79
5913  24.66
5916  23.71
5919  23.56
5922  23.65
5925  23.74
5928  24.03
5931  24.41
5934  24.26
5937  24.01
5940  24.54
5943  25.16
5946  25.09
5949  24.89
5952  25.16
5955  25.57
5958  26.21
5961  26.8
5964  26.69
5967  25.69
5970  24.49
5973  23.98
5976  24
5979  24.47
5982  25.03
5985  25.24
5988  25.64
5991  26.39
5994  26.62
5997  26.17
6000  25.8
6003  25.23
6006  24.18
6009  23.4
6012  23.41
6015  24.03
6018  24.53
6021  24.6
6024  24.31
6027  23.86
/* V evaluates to 0.7 angstrom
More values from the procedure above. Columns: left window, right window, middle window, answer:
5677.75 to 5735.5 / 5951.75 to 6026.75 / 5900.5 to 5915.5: 0.3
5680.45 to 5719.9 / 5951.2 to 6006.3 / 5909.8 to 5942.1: 1.8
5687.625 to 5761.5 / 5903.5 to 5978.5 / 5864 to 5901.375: 0.8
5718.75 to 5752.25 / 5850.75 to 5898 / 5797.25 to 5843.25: 1.5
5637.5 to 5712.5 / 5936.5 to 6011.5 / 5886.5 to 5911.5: 1.4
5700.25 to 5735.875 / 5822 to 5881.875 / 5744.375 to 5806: 1.6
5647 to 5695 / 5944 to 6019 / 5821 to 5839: 1.2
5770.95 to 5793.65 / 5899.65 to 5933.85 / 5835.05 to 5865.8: -1.7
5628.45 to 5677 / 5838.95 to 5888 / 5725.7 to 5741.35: -0.6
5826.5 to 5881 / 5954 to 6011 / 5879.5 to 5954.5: 3.5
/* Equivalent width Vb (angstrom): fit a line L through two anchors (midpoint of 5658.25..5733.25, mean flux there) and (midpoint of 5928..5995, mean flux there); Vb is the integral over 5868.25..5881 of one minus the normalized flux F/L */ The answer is -0.3 angstrom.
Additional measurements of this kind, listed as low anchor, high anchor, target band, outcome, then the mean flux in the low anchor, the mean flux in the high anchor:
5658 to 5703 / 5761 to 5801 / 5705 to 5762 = -1.6 angstrom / 26.5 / 25.1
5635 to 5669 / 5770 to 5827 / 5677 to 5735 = -2.9 angstrom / 25.6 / 25.1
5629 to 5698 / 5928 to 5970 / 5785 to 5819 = 0.2 angstrom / 26.1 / 25.2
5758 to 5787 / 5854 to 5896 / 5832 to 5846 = -0.1 angstrom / 25.2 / 25.2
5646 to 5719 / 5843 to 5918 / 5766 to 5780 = 0.5 angstrom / 26.2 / 25.2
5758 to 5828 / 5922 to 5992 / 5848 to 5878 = -1.2 angstrom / 25.2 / 25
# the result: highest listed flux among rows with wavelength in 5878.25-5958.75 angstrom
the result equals 26.27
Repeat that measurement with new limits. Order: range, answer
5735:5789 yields 27.54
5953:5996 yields 26.8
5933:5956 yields 25.57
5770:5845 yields 26.78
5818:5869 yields 26.66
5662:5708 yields 28.01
